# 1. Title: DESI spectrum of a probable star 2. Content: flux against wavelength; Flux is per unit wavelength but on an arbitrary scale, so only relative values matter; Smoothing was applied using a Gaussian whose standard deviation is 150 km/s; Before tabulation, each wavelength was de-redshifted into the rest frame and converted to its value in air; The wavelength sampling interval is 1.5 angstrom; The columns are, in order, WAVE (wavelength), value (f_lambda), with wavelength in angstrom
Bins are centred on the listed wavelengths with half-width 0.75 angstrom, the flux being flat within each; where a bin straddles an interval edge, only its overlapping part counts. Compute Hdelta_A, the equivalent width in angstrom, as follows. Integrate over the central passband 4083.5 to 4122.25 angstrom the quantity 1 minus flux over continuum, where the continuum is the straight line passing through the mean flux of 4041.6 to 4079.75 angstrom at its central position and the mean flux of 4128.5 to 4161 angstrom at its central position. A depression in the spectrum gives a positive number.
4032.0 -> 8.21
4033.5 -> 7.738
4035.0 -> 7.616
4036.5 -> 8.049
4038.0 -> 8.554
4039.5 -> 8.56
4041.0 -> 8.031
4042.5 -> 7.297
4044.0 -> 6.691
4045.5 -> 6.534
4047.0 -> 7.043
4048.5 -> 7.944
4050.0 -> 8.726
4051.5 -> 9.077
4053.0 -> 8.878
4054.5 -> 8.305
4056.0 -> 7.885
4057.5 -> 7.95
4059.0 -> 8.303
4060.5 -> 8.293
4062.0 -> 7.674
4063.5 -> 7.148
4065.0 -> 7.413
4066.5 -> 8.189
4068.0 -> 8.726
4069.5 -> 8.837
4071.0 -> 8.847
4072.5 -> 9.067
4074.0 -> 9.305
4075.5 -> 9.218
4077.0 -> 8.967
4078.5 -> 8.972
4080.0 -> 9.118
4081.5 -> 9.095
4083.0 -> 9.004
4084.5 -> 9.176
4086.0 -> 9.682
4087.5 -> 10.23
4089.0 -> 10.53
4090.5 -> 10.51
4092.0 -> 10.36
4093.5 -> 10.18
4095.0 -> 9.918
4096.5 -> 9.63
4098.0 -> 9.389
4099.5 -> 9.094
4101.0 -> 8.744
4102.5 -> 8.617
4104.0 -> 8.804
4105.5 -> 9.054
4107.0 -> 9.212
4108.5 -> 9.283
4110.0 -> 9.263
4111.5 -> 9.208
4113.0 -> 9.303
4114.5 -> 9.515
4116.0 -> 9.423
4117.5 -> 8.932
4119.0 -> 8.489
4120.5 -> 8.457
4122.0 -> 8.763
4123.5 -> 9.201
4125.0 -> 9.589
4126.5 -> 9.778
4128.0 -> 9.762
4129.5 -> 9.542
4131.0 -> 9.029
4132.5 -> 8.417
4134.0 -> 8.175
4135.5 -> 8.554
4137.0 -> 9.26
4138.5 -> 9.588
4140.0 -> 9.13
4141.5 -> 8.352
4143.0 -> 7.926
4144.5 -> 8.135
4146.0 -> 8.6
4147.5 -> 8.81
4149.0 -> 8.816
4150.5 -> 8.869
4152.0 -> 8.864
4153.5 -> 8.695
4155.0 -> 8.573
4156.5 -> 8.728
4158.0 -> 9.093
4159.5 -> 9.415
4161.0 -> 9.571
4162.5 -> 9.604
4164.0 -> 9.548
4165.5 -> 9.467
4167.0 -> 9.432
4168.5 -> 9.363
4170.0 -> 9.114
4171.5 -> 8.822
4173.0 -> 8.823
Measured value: -3.9 angstrom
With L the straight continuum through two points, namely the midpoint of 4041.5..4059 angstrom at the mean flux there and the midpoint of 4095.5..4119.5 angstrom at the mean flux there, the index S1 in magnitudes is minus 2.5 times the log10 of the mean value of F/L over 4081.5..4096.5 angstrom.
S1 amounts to -0.14 mag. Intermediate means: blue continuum 7.87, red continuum 9.14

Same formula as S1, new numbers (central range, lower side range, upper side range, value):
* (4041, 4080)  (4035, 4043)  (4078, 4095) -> 0.08 mag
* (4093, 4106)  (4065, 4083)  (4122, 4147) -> -0.04 mag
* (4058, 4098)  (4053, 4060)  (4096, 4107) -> -0.06 mag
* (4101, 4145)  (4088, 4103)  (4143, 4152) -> 0.02 mag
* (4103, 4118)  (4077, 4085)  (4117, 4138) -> -0.02 mag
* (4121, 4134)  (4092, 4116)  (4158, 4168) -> 0.02 mag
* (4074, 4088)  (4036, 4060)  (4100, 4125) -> -0.09 mag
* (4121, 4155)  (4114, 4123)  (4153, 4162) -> 0.01 mag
